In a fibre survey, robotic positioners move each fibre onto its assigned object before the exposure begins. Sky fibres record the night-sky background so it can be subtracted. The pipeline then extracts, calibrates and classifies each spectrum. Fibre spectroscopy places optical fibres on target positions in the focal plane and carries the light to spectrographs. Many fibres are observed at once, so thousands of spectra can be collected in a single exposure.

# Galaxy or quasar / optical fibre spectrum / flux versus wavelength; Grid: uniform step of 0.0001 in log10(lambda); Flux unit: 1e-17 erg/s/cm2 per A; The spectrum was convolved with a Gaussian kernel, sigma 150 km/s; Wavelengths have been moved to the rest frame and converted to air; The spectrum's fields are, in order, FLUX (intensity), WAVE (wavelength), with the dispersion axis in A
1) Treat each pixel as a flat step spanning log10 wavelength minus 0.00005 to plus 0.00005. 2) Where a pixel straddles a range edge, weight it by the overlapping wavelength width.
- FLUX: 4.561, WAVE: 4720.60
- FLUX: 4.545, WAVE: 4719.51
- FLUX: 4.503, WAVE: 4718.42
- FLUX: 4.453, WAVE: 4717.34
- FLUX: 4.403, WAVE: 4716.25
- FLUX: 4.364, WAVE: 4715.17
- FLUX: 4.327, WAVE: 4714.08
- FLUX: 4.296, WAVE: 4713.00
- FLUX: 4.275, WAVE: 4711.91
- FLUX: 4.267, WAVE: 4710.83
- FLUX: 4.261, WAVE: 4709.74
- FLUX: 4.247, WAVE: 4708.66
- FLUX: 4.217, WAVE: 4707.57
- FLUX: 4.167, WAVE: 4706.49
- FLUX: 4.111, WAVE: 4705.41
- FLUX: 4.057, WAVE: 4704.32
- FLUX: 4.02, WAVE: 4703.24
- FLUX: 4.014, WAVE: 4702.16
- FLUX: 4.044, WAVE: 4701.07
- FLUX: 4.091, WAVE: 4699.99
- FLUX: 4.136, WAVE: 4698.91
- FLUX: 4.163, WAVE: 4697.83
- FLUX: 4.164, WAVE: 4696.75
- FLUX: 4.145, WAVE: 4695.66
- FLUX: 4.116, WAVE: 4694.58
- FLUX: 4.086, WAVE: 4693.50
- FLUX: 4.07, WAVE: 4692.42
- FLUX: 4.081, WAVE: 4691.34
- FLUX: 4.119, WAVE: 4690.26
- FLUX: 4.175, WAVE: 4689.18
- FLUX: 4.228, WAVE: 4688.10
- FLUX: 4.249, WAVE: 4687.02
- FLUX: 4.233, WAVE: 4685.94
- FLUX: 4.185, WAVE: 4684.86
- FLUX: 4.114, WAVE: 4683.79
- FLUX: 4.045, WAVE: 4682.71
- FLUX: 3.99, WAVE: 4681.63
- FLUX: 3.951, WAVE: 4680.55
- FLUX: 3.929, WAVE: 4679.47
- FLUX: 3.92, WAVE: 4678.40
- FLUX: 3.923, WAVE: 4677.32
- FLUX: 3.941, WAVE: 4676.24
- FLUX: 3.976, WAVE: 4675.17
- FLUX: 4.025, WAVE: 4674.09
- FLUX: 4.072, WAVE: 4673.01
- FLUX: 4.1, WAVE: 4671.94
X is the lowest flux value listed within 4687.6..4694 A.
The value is 4.07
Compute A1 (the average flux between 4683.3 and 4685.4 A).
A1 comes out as 4.17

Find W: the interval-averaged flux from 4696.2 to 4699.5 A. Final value 4.15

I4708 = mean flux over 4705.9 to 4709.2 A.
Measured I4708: 4.21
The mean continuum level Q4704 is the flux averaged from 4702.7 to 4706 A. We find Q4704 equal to 4.07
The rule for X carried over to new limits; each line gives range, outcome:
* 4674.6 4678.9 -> 3.92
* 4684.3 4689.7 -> 4.175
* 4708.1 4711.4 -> 4.247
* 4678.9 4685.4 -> 3.929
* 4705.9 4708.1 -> 4.167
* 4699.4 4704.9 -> 4.014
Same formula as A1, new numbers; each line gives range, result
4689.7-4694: 4.09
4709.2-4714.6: 4.29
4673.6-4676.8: 3.98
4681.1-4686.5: 4.12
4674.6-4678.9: 3.94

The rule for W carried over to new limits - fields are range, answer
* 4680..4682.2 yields 3.96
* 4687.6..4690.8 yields 4.17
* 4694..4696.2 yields 4.13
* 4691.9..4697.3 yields 4.11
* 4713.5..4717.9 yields 4.4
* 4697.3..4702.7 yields 4.09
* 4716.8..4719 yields 4.48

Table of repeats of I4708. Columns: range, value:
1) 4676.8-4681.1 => 3.93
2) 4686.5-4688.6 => 4.24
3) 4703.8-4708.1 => 4.14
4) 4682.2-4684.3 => 4.08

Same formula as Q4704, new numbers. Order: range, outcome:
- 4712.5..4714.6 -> 4.32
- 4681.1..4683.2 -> 4.01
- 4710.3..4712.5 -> 4.27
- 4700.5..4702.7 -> 4.02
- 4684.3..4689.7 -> 4.22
